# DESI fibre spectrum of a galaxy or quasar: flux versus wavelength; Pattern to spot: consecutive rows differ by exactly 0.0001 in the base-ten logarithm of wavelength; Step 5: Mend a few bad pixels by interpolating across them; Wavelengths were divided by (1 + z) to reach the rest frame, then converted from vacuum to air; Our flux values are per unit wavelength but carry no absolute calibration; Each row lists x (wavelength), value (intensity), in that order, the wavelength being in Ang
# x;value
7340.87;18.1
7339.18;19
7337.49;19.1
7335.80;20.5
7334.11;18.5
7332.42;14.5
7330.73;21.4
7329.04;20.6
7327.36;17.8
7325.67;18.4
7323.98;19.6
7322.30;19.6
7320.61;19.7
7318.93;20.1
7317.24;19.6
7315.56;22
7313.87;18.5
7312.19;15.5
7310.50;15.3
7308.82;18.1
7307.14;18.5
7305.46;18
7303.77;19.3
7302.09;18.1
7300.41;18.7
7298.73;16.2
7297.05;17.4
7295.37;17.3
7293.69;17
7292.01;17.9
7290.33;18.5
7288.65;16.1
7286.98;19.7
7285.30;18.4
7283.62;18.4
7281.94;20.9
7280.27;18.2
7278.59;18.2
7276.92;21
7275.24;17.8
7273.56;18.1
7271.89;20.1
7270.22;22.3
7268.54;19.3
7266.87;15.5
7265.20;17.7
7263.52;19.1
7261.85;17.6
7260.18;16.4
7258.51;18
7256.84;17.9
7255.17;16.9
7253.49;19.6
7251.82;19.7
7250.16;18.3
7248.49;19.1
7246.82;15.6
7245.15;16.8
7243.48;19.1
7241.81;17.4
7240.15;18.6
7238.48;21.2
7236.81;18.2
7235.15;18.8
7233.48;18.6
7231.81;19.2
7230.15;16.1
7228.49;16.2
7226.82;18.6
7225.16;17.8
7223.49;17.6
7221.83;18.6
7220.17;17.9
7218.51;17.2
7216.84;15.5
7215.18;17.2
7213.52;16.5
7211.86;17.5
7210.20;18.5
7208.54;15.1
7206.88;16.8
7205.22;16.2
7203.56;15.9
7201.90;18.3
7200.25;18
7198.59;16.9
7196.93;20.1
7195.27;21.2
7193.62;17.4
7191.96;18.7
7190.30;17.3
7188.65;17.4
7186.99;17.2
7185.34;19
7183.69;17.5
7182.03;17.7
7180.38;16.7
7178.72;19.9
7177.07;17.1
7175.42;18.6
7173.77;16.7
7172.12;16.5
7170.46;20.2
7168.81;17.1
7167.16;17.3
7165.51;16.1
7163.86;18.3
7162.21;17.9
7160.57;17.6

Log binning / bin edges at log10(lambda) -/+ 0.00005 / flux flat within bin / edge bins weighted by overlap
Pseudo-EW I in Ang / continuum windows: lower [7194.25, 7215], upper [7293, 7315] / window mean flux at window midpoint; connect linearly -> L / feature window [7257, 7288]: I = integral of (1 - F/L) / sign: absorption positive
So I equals -1.9 Ang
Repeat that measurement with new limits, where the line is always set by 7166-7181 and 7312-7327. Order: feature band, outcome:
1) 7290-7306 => 1.1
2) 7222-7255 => 0.4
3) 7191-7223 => 1.0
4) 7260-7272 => 0.2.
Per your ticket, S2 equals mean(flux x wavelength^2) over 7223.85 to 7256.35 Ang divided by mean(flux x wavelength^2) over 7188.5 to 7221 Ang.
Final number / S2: 1.05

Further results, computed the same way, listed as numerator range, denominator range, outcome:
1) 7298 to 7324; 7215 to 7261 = 1.05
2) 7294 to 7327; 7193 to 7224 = 1.08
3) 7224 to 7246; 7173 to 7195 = 1.03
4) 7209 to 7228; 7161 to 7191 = 1.00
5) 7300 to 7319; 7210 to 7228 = 1.08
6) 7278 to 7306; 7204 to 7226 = 1.08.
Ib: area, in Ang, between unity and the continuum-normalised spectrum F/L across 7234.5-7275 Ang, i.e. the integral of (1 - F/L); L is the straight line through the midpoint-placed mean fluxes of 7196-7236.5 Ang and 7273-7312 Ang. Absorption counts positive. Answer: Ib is -1.3 Ang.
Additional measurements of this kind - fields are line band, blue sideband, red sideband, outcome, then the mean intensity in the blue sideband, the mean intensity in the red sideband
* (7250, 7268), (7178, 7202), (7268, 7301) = 0.6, 18.2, 18.6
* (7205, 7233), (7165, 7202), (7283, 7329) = 1.3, 18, 18.3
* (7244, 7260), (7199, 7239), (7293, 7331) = -0.1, 17.5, 18.5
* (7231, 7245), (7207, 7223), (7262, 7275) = -0.8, 17.1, 18.8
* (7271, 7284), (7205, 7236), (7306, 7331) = -0.6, 17.4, 18.9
